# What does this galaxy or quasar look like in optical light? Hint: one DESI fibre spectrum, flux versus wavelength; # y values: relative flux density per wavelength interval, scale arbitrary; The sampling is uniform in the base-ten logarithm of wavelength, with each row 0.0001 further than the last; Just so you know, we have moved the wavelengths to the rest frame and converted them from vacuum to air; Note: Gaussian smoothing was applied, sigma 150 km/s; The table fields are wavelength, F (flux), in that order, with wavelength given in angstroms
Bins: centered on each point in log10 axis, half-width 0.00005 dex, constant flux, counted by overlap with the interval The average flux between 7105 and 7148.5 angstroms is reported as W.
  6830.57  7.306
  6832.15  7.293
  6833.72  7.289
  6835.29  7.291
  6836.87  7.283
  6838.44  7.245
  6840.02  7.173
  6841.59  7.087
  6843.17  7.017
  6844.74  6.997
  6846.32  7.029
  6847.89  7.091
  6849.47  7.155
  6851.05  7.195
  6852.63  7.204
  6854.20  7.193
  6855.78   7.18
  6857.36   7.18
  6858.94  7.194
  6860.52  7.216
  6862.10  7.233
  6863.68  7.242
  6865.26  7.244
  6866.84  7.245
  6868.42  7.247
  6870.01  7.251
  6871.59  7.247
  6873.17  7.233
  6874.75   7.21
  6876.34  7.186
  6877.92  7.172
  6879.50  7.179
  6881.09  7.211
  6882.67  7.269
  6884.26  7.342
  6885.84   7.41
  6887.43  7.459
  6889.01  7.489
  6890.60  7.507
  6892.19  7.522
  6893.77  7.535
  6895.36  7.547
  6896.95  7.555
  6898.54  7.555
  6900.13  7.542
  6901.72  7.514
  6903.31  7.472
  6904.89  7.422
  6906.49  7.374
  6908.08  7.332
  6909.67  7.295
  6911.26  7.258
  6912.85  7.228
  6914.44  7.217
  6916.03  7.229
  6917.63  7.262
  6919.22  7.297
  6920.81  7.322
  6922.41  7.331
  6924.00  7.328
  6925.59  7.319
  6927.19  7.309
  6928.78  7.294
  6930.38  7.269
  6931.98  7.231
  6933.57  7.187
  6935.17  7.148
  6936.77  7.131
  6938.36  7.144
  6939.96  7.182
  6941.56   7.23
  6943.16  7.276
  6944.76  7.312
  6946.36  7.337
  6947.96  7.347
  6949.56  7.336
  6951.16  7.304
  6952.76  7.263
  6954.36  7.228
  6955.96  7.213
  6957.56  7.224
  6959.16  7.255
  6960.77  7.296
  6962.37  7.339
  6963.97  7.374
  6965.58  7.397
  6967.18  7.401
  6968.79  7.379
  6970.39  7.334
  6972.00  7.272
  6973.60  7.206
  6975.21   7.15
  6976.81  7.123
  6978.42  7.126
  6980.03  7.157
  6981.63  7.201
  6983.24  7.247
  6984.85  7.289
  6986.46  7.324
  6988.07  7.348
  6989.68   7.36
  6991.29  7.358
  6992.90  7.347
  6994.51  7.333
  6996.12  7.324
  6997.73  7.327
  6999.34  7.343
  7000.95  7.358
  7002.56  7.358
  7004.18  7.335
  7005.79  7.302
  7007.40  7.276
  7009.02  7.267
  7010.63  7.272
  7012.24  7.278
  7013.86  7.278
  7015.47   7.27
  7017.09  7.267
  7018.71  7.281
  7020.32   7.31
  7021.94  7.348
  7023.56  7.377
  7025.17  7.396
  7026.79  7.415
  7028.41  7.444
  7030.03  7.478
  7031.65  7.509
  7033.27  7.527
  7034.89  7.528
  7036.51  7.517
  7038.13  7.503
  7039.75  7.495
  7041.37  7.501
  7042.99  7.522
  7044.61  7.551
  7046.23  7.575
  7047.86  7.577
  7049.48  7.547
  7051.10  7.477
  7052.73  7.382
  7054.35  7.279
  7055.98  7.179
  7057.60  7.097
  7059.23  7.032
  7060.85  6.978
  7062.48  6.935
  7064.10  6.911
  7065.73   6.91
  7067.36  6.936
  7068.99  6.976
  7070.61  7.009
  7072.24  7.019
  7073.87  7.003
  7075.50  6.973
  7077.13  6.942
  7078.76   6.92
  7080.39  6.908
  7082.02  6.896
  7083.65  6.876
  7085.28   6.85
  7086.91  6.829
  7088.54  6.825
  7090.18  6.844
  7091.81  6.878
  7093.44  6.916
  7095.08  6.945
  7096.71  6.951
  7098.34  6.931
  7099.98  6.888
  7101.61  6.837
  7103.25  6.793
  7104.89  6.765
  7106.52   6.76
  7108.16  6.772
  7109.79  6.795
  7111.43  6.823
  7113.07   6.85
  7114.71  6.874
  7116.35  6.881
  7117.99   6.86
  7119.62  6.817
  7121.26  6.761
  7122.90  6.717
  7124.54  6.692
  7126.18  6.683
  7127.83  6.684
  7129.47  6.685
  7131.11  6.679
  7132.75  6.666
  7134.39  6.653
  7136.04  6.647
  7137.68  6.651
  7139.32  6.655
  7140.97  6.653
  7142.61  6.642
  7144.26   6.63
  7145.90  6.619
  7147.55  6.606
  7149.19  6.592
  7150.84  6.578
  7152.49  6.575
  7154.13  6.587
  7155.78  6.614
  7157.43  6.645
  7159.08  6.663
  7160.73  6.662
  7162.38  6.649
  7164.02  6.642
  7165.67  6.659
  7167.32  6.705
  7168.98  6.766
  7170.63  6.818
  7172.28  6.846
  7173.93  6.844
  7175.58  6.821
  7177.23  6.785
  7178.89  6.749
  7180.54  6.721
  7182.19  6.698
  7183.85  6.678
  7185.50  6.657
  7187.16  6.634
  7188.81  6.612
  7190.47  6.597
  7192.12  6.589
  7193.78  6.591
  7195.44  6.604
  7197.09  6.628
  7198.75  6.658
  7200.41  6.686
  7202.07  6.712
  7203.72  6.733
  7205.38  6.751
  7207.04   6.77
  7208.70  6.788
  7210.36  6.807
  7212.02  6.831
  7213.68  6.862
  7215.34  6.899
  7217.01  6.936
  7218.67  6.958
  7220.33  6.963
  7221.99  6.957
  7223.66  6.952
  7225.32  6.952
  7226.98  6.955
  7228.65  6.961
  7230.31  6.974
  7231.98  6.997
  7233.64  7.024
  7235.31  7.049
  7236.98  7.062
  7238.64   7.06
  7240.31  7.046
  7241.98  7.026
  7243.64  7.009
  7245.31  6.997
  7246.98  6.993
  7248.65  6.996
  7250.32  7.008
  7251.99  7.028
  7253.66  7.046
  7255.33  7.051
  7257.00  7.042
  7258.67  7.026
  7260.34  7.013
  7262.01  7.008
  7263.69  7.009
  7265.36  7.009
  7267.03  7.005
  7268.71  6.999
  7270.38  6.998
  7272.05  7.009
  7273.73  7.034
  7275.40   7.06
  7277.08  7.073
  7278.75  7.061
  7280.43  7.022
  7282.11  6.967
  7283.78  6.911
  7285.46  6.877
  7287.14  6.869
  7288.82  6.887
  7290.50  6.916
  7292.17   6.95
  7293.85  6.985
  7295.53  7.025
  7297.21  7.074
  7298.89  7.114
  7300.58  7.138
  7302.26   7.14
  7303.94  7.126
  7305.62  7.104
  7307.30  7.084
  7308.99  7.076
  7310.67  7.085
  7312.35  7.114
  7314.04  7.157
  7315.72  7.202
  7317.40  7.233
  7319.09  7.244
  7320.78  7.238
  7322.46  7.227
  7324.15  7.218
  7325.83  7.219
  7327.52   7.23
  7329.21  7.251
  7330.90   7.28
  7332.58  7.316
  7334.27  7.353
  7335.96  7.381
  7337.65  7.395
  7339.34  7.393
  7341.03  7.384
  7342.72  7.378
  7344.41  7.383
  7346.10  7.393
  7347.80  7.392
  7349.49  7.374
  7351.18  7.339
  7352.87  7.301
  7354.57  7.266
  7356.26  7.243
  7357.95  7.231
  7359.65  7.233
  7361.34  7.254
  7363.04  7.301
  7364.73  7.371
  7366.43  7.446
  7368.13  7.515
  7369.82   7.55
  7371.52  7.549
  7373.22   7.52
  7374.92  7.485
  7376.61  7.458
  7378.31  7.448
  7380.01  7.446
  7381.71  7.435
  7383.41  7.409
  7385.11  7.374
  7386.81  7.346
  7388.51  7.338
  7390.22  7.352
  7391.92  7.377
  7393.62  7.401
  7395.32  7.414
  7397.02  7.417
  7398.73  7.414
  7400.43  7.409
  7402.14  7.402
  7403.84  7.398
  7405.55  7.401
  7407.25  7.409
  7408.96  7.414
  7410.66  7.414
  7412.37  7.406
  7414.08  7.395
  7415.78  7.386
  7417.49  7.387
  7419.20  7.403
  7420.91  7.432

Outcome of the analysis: 6.72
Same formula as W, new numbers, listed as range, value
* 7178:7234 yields 6.79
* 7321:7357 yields 7.32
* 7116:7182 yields 6.69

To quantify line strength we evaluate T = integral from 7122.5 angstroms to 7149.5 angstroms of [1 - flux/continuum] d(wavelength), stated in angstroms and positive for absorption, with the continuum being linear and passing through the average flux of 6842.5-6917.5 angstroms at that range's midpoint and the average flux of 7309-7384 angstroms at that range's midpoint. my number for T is 2.4 angstroms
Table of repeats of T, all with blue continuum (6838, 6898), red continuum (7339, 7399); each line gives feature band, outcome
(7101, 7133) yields 2.4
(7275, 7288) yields 0.7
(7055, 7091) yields 1.8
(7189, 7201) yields 1.2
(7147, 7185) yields 3.3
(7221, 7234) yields 0.7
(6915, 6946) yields 0.1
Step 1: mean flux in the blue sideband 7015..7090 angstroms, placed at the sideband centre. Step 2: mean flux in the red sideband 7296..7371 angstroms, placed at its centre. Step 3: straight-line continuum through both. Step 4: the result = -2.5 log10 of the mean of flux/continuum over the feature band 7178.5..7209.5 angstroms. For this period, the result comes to 0.088 mag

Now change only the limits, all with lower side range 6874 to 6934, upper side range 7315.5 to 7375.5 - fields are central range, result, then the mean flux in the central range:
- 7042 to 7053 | -0.03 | 7.52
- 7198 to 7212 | 0.09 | 6.75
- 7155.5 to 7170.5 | 0.10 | 6.67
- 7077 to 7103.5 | 0.07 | 6.88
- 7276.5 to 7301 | 0.05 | 6.99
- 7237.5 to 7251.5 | 0.05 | 7.02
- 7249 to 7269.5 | 0.05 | 7.02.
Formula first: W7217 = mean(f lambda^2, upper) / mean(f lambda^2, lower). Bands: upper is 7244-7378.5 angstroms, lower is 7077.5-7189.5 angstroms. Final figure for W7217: 1.1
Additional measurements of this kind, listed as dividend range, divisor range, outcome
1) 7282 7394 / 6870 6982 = 1.12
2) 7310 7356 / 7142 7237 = 1.12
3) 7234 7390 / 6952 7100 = 1.08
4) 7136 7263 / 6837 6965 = 1.02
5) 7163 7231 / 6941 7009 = 0.99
